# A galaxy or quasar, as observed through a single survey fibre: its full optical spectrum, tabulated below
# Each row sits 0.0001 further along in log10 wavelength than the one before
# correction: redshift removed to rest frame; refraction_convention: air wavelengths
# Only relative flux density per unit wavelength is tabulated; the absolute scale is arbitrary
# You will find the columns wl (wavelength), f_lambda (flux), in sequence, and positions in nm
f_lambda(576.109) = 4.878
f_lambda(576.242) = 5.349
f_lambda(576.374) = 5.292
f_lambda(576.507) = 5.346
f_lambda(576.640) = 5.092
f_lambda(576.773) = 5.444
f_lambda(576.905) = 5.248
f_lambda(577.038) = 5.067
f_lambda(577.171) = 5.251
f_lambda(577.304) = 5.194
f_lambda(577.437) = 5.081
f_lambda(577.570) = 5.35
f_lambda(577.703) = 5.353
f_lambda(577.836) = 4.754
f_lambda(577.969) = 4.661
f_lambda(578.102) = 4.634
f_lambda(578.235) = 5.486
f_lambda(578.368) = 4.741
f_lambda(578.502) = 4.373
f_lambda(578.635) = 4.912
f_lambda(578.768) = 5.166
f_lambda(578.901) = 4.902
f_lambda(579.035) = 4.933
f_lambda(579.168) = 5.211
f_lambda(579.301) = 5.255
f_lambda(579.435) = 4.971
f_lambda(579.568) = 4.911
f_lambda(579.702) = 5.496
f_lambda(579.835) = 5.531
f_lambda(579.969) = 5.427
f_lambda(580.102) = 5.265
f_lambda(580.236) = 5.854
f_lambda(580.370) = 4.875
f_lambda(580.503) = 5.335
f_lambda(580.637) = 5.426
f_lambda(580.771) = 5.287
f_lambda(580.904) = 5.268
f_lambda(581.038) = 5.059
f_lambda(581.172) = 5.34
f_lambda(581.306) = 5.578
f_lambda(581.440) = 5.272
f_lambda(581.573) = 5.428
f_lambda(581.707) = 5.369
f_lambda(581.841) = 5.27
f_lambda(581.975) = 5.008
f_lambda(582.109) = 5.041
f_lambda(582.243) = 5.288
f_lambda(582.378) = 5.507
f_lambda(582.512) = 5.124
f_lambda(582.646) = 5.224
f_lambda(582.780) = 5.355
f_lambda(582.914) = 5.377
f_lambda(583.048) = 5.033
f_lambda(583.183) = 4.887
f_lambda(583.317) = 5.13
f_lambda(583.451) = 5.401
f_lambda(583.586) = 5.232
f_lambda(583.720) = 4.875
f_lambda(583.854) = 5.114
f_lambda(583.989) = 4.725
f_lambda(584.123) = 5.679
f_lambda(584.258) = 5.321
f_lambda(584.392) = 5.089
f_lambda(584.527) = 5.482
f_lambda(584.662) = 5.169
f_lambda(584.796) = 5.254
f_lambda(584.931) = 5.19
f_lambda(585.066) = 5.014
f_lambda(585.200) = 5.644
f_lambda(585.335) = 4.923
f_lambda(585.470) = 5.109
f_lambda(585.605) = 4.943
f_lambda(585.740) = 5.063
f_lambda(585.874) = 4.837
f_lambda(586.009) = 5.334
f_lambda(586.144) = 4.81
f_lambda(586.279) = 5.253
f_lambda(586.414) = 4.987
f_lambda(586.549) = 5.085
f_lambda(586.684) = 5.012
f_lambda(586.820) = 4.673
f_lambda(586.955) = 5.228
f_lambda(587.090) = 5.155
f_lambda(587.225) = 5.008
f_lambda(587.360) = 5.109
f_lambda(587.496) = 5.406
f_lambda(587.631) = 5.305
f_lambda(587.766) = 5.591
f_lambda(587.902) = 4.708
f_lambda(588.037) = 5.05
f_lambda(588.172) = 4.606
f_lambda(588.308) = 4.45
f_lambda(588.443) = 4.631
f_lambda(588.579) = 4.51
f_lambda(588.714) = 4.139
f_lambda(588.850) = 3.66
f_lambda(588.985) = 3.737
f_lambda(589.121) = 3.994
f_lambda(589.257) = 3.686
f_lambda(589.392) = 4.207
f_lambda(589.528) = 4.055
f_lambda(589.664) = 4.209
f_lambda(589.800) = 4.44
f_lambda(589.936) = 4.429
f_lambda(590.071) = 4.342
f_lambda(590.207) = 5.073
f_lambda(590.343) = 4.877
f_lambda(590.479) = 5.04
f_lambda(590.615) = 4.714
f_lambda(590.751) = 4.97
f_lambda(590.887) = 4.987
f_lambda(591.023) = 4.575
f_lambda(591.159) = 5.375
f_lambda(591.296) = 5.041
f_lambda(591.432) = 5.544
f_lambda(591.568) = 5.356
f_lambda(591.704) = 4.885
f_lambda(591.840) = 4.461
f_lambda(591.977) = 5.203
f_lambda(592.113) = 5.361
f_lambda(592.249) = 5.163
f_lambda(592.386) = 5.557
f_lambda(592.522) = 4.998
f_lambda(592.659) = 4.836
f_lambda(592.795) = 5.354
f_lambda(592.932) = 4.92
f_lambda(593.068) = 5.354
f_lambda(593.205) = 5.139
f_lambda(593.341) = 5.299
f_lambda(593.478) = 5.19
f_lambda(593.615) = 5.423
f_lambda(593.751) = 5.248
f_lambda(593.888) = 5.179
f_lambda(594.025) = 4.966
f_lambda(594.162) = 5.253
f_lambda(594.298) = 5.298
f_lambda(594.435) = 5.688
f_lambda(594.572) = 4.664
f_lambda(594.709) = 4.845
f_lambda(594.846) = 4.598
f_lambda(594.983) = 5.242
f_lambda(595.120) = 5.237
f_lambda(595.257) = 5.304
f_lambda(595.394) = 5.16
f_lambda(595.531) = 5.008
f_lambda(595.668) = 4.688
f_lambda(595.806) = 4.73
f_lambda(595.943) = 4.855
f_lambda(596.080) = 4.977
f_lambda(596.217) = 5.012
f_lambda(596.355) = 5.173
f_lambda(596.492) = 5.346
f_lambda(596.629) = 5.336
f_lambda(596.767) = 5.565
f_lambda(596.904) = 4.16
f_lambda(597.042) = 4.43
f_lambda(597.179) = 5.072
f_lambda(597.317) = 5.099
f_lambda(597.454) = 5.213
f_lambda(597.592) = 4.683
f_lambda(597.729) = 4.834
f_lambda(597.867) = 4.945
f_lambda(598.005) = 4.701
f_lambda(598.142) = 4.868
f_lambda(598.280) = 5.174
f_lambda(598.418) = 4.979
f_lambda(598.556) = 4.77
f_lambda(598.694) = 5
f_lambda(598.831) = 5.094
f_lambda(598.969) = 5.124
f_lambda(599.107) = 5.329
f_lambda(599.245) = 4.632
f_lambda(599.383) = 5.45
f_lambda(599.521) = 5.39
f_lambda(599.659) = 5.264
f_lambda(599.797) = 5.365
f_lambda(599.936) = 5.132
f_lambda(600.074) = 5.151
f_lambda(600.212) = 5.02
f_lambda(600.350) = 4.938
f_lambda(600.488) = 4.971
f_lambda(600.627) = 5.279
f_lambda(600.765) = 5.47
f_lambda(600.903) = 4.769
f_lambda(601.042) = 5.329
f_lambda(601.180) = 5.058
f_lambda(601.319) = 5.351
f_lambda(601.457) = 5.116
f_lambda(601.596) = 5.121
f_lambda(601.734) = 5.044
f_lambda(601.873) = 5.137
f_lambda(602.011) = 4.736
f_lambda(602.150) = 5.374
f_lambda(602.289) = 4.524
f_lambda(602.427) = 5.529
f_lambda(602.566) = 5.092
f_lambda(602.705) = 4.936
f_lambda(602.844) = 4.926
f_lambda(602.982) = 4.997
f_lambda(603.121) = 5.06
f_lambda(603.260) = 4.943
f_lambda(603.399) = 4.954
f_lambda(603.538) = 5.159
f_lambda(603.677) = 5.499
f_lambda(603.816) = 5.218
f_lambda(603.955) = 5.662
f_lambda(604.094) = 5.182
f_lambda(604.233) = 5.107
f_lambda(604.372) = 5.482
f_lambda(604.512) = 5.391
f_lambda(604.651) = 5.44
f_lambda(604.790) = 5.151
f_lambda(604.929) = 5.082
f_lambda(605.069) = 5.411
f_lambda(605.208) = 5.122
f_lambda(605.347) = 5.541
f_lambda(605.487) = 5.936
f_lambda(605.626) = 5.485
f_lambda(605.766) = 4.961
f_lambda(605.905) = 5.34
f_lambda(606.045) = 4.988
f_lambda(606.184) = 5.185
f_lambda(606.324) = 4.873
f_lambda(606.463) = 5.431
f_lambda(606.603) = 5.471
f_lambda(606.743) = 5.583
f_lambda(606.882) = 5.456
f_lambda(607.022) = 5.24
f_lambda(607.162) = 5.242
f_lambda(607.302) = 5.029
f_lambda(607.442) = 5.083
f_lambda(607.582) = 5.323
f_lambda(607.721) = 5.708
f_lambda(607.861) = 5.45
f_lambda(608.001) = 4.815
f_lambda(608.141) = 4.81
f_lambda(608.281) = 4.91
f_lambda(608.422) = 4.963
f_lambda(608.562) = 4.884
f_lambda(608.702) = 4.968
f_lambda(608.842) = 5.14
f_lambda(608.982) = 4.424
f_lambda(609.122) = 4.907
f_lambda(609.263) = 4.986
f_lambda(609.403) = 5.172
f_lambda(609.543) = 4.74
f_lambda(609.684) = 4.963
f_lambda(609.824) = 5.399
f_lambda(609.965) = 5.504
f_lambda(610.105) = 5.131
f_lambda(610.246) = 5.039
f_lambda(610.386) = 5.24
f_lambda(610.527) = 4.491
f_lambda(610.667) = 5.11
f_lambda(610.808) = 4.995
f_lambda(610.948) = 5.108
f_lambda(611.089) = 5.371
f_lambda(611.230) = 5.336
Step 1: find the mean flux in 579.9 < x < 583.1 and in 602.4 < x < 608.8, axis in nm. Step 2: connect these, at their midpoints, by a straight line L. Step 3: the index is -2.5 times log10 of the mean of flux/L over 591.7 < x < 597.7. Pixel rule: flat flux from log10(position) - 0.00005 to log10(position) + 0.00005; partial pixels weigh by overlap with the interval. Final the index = 0.037 mag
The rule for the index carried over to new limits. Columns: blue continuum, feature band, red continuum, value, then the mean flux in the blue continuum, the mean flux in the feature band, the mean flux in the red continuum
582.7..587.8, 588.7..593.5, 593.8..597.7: 0.06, 5.15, 4.79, 5.03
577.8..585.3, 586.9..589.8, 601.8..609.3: 0.13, 5.18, 4.59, 5.17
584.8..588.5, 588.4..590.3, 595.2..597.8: 0.19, 5.05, 4.23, 4.98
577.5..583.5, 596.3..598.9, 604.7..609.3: 0.04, 5.18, 4.97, 5.18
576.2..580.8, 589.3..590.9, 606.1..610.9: 0.12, 5.15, 4.59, 5.11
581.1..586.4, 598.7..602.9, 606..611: 0.00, 5.2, 5.12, 5.11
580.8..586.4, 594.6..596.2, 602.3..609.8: 0.05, 5.19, 4.96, 5.17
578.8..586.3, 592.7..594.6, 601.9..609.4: -0.01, 5.21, 5.22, 5.17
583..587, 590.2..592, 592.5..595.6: 0.03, 5.12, 5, 5.14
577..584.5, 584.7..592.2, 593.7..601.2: 0.06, 5.18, 4.84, 5.06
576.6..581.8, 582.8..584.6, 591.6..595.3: 0.00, 5.18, 5.18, 5.14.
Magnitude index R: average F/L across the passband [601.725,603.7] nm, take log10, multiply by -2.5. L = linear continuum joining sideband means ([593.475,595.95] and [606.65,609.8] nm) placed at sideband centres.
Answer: 0.008 mag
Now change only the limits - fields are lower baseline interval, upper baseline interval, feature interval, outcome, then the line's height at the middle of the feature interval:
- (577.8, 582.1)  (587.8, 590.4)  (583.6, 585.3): -0.10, 4.77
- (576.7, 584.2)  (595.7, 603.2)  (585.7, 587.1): 0.02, 5.14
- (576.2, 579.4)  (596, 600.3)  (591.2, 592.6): -0.02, 5.05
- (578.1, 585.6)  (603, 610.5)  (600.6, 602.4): 0.02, 5.19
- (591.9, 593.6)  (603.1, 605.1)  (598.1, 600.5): 0.03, 5.23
